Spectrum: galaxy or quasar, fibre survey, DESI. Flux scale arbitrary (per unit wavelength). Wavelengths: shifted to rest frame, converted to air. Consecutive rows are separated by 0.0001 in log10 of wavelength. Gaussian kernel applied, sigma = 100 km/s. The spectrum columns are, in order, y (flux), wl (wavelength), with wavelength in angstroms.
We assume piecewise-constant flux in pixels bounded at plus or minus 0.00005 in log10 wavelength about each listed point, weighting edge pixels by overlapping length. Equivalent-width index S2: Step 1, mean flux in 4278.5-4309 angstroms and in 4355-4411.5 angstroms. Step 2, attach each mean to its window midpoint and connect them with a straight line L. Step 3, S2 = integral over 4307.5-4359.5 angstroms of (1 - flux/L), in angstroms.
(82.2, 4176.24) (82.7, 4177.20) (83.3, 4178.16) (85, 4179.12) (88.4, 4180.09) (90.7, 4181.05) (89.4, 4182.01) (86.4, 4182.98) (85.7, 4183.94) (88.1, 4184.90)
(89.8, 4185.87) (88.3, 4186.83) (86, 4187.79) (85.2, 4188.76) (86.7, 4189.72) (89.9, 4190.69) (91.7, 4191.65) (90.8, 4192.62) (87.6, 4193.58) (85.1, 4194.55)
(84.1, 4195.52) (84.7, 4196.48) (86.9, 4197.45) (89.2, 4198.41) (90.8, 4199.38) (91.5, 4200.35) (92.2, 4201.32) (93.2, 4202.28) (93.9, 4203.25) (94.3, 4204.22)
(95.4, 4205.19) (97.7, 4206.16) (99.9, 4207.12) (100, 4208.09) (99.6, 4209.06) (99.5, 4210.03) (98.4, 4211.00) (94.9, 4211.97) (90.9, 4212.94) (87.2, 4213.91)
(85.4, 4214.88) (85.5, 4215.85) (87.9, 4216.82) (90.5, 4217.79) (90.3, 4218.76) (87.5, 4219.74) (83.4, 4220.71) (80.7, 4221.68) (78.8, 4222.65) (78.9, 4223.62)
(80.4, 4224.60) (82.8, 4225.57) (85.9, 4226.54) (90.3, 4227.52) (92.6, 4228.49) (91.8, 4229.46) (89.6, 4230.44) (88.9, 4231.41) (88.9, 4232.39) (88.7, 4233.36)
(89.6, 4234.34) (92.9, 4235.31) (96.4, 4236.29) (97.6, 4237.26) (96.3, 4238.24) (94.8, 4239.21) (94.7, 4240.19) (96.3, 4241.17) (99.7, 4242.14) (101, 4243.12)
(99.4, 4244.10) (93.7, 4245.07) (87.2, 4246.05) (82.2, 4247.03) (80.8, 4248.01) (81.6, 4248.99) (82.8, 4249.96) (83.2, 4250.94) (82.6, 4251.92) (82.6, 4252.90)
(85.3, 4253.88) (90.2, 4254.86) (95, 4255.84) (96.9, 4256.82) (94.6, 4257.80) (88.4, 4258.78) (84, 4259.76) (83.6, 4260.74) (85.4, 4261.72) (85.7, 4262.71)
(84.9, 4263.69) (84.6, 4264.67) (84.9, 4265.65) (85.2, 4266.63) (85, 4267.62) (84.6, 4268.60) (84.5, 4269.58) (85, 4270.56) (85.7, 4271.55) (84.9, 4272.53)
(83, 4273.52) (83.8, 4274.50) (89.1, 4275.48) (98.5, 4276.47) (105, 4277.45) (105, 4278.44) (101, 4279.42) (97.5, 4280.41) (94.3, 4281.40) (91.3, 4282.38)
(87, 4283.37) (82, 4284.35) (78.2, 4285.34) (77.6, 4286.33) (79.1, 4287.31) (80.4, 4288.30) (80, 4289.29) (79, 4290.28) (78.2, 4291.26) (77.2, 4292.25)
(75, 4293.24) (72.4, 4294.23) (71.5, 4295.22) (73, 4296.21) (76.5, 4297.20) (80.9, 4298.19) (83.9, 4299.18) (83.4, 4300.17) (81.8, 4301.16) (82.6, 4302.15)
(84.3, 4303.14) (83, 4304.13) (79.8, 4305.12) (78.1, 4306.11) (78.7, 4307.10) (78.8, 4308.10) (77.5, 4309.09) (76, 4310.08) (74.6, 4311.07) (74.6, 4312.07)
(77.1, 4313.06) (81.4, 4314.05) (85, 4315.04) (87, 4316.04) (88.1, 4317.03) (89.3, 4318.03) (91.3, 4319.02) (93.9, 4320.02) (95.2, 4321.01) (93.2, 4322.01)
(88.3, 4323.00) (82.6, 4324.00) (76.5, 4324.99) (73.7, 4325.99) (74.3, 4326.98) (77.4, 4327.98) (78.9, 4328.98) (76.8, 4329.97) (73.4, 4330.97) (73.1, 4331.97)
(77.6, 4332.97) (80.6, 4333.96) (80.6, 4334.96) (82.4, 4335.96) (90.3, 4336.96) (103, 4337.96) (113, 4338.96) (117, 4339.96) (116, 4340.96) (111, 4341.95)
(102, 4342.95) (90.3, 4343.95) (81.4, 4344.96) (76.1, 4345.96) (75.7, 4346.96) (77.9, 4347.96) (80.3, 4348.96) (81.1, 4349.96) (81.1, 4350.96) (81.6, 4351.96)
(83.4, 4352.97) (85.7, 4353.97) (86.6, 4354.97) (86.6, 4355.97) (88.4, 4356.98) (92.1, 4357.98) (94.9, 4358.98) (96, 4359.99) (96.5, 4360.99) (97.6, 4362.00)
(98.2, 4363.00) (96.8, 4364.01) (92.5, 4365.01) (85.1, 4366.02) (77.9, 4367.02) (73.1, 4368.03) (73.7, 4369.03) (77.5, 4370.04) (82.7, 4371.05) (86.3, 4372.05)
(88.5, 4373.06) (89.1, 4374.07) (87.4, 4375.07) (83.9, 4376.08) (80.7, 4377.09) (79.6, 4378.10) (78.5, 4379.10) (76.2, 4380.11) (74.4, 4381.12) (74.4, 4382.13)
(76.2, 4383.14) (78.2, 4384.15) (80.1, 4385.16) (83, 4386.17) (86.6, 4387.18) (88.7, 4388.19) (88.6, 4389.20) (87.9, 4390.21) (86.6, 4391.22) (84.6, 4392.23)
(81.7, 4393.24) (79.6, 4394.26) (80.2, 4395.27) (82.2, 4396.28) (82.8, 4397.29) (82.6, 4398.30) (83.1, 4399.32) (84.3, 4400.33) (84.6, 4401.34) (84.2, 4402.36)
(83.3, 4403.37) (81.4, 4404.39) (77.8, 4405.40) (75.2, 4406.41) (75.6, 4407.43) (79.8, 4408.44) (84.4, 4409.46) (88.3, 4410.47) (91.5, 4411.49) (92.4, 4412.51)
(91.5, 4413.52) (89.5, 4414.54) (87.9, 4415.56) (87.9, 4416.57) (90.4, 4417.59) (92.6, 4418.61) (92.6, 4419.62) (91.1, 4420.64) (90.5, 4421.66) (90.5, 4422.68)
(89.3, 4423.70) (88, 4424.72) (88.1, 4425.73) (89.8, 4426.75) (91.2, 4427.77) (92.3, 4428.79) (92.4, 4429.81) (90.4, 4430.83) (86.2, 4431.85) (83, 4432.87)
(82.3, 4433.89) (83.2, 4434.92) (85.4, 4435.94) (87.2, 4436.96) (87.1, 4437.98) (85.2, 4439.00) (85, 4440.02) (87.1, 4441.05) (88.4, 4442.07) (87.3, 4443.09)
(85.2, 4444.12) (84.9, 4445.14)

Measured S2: -1.8 angstroms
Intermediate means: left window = 81.8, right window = 84.1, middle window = 85.7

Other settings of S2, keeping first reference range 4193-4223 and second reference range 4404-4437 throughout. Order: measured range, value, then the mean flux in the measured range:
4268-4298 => 1.6 angstroms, 84.6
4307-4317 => 1.1 angstroms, 79.5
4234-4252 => -0.3 angstroms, 91.4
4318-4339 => 1.1 angstroms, 84.1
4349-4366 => -0.2 angstroms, 89.5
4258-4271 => 0.6 angstroms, 85.3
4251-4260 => 0.1 angstroms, 88.7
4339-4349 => -0.7 angstroms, 94.3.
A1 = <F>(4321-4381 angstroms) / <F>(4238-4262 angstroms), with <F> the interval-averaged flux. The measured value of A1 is 0.96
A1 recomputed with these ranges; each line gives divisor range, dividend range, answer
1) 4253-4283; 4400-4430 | 0.98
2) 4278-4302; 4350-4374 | 1.05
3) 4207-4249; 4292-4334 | 0.89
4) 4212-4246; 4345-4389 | 0.93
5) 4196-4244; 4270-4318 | 0.91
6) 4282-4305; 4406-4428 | 1.10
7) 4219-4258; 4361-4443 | 0.96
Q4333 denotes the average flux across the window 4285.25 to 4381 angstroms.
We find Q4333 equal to 84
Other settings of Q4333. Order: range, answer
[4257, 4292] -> 86.9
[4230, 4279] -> 89.5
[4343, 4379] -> 85.5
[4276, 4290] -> 89.6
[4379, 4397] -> 81.6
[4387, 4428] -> 86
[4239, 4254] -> 89.2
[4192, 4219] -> 91.7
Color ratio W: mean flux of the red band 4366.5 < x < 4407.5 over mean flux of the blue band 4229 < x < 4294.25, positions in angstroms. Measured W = 0.9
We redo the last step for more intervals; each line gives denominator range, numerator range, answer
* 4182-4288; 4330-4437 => 0.97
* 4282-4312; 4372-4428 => 1.07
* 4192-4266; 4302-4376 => 0.96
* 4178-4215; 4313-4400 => 0.94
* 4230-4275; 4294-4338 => 0.92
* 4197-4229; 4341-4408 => 0.94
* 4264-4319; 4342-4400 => 1.01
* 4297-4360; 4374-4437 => 1.00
